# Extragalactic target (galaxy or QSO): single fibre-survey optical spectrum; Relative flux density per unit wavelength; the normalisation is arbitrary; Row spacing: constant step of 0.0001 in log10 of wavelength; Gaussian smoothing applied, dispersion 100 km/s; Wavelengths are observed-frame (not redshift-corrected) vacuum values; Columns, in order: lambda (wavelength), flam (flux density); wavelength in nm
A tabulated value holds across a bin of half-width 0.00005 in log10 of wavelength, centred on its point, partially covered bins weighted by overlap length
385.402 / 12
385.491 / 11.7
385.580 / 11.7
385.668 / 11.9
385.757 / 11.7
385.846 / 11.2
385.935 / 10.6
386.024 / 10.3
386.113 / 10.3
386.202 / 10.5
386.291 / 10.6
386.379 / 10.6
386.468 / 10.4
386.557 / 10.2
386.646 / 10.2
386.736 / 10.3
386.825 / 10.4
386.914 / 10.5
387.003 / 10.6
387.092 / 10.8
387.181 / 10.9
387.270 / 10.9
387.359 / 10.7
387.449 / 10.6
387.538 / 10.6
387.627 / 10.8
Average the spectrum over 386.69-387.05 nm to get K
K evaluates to 10.4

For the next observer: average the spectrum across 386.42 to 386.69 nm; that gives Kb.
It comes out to 10.3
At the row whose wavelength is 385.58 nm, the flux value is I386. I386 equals 11.7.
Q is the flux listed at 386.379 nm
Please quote 10.6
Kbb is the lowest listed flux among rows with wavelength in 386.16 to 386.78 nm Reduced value 10.2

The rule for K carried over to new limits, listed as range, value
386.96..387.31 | 10.8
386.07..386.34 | 10.5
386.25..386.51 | 10.6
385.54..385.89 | 11.6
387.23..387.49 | 10.7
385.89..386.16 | 10.4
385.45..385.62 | 11.7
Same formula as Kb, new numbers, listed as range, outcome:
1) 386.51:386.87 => 10.3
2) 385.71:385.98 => 11.1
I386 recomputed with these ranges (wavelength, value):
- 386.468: 10.4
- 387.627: 10.8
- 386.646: 10.2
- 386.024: 10.3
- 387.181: 10.9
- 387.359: 10.7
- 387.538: 10.6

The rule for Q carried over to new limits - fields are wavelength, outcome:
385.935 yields 10.6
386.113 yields 10.3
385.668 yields 11.9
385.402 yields 12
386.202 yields 10.5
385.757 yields 11.7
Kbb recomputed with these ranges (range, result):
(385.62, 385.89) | 11.2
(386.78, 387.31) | 10.4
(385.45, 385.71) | 11.7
